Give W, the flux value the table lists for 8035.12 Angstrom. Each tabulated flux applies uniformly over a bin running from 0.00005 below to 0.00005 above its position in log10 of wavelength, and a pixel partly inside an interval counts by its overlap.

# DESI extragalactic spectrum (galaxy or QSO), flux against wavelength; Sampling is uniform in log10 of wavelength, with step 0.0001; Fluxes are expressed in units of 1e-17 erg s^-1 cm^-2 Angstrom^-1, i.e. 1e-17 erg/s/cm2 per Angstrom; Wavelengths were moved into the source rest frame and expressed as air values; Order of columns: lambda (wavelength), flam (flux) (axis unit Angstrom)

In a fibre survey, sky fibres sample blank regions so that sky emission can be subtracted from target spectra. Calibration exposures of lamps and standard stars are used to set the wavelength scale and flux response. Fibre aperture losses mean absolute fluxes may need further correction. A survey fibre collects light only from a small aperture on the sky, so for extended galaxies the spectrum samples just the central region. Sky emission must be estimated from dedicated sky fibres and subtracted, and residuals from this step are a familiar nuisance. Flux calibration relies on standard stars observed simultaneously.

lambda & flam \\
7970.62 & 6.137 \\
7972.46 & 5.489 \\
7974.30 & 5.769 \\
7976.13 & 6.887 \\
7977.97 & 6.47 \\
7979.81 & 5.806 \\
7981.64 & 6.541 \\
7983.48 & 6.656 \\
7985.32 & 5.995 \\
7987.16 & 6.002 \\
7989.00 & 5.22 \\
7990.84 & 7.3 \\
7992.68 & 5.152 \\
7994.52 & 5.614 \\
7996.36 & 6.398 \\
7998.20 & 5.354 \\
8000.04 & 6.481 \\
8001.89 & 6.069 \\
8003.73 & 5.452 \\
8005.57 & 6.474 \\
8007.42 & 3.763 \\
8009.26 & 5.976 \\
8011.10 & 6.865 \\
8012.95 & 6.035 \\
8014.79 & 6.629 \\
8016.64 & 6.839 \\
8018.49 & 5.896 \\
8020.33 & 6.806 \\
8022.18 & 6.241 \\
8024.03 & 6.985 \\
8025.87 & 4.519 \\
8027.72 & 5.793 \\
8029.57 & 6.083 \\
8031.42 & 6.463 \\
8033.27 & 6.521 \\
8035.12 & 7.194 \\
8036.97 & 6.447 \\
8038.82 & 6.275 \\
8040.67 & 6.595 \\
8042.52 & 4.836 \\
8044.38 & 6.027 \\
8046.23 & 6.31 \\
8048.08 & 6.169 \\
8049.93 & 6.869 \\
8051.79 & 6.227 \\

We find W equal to 7.194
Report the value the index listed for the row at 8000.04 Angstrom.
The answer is 6.481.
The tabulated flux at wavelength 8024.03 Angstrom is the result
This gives 6.985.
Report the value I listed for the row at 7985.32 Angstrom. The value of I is 5.995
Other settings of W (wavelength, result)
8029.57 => 6.083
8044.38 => 6.027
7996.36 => 6.398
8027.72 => 5.793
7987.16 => 6.002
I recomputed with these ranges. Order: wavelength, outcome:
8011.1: 6.865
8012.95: 6.035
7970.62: 6.137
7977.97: 6.47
